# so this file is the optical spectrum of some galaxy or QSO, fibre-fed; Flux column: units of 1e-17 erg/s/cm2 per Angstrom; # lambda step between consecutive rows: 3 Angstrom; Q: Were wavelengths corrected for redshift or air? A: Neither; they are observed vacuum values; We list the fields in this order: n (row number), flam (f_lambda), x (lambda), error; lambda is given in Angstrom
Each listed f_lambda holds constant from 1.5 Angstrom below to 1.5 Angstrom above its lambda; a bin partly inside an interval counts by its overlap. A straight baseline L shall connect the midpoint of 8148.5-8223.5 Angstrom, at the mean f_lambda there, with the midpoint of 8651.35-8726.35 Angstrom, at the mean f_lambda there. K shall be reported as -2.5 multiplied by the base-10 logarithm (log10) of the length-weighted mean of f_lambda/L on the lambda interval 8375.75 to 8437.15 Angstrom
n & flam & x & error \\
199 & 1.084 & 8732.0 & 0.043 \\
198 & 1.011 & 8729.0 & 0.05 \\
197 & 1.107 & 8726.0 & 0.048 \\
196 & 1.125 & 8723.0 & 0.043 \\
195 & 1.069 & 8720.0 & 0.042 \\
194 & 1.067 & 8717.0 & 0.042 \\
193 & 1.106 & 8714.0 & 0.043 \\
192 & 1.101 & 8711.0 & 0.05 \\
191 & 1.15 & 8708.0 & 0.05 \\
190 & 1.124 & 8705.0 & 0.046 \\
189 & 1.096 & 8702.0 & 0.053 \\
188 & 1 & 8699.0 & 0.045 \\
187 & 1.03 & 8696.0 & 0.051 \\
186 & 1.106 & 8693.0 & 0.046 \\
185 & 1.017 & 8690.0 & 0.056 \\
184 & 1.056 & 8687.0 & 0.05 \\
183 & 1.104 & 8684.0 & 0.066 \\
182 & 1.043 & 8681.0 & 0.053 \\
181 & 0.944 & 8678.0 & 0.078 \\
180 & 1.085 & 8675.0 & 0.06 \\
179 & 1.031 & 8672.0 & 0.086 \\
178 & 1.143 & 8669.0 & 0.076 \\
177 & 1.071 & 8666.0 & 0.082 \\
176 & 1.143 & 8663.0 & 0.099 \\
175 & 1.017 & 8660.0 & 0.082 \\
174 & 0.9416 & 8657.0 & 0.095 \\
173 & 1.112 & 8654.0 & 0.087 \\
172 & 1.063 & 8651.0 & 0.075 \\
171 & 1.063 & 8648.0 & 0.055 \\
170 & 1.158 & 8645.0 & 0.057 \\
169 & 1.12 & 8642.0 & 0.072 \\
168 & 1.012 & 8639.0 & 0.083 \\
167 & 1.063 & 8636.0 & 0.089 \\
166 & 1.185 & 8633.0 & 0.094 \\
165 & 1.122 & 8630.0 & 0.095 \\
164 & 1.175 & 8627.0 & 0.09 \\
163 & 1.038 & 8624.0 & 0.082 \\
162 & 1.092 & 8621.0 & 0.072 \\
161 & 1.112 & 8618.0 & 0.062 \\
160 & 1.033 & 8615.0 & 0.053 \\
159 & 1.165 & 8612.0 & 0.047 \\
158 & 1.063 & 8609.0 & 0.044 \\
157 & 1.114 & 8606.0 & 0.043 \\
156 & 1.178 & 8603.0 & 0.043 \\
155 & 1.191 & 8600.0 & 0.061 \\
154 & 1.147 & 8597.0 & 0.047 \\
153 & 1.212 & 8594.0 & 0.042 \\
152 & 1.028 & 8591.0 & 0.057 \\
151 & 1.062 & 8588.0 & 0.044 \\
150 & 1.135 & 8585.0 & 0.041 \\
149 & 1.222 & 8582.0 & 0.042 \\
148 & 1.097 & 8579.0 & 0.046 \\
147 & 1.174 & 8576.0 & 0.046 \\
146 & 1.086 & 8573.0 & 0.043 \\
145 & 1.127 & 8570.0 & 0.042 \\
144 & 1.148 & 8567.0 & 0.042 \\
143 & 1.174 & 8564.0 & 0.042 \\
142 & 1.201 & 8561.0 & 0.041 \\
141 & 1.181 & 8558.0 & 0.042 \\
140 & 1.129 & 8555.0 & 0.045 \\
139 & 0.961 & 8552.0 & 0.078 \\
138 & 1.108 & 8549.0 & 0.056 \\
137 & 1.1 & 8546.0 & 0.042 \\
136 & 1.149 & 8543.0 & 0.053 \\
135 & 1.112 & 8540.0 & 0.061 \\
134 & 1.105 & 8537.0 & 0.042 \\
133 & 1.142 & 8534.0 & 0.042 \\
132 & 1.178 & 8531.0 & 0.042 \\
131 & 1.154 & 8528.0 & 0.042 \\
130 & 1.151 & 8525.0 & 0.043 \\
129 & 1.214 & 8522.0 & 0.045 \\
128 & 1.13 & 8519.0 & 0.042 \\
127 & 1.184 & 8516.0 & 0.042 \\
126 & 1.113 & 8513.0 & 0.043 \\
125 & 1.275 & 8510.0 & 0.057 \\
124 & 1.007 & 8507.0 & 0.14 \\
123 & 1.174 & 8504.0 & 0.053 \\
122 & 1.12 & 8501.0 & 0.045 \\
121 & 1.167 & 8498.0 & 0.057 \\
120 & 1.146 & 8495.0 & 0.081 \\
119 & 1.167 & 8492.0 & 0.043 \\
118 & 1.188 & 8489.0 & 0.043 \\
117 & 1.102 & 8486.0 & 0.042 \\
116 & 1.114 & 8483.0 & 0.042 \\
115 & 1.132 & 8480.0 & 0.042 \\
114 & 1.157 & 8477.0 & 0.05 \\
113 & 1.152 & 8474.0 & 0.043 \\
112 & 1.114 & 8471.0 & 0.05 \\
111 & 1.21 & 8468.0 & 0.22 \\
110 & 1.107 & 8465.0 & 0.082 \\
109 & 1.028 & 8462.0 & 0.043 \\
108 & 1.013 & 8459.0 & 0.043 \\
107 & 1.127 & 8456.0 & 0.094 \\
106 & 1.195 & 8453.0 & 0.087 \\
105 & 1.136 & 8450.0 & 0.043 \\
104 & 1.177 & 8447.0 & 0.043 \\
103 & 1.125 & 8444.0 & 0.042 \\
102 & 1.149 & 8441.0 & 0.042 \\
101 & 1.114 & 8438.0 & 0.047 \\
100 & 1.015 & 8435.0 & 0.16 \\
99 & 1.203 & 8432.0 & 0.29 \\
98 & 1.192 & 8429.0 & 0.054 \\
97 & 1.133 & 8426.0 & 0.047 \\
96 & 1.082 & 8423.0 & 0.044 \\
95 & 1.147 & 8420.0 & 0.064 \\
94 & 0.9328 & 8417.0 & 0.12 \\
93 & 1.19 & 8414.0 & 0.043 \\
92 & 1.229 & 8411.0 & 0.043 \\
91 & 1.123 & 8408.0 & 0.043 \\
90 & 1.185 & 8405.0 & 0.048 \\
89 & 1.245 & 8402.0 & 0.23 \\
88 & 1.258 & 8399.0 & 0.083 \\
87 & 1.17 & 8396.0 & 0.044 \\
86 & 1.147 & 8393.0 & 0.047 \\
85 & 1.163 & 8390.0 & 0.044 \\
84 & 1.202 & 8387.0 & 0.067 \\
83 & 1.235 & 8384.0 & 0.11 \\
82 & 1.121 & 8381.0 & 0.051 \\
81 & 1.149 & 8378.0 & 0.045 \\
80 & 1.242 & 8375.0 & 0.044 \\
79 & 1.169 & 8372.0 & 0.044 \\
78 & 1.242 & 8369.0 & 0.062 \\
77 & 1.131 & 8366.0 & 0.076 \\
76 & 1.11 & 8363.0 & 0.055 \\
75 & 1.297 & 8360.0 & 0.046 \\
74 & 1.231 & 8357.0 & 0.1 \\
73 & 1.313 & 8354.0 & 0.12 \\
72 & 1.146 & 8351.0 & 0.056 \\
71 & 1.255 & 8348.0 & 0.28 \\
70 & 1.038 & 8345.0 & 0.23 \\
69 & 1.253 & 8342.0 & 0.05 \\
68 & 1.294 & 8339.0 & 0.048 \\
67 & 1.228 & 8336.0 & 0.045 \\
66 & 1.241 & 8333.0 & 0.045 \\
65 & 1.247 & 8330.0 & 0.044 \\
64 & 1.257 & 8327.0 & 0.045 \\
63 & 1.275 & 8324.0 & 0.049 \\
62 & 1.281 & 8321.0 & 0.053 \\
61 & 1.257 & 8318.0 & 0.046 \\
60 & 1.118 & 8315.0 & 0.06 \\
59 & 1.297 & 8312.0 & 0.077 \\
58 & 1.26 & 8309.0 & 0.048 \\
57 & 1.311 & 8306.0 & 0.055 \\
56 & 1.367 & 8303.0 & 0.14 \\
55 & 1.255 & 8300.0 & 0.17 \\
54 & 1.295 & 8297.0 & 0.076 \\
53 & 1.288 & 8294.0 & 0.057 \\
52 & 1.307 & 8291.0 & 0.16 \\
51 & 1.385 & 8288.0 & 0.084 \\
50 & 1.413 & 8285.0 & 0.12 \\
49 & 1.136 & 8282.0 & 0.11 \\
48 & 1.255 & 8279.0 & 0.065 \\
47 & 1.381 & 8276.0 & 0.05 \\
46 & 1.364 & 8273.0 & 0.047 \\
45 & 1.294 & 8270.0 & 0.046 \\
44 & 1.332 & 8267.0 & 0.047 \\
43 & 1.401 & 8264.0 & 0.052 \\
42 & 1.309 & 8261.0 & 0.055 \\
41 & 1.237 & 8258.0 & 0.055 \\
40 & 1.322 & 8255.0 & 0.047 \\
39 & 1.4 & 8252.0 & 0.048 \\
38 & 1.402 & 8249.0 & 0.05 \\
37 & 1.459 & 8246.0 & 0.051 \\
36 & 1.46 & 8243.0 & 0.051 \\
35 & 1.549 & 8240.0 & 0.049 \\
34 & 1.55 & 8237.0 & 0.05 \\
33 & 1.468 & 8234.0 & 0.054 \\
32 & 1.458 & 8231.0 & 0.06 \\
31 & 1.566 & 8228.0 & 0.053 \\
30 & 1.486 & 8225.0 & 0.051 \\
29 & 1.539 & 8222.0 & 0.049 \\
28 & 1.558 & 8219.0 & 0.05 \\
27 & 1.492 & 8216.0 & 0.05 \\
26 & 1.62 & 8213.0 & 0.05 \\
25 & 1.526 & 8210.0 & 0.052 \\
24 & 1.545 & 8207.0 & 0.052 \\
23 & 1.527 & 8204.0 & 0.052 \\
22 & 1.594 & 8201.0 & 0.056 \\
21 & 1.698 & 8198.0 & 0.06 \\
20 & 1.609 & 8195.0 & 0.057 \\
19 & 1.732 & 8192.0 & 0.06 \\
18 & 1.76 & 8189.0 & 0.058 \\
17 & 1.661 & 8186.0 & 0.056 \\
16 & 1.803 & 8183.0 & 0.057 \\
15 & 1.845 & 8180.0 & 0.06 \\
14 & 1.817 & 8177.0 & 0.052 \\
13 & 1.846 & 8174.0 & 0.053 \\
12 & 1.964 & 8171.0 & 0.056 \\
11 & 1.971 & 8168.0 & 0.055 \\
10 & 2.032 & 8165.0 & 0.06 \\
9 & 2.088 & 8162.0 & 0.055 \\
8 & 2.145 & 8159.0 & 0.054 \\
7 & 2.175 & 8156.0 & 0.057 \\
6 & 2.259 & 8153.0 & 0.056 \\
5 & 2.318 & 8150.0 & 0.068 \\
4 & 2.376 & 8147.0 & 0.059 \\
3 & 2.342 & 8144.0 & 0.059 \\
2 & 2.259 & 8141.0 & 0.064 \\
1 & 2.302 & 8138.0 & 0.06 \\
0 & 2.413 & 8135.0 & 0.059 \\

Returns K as 0.27 mag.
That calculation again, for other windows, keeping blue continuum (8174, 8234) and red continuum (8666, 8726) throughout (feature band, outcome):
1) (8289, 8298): 0.17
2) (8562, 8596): 0.07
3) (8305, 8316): 0.20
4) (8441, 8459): 0.18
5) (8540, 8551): 0.12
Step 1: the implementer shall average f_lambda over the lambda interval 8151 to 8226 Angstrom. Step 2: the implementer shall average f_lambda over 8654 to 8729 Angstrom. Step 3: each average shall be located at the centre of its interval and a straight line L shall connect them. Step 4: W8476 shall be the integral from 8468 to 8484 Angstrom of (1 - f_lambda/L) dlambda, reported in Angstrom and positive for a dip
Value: 2.7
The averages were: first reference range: 1.78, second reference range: 1.07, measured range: 1.14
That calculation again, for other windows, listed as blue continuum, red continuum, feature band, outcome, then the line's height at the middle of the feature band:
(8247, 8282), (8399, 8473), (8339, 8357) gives 0.3 Angstrom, 1.23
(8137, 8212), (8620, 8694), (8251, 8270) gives 4.8 Angstrom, 1.77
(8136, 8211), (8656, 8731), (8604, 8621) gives 1.5 Angstrom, 1.2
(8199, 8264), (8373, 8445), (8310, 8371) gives 2.6 Angstrom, 1.28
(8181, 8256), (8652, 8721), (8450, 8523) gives 7.8 Angstrom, 1.28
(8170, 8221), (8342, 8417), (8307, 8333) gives 1.9 Angstrom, 1.35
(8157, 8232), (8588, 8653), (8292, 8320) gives 5.2 Angstrom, 1.56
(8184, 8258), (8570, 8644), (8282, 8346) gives 7.5 Angstrom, 1.44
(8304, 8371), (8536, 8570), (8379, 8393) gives 0.4 Angstrom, 1.21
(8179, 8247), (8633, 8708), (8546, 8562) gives 1.2 Angstrom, 1.2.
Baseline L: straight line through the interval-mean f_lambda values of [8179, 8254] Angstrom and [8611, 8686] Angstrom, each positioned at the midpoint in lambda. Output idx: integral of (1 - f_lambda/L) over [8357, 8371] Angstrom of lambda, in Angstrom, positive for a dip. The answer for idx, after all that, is 2.0 Angstrom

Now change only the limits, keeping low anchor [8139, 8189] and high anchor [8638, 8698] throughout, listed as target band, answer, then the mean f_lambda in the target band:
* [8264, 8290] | 7.2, 1.32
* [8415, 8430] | 4.3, 1.1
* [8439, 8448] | 2.1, 1.15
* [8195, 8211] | 3.2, 1.58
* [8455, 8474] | 4.7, 1.1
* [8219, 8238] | 4.0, 1.51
